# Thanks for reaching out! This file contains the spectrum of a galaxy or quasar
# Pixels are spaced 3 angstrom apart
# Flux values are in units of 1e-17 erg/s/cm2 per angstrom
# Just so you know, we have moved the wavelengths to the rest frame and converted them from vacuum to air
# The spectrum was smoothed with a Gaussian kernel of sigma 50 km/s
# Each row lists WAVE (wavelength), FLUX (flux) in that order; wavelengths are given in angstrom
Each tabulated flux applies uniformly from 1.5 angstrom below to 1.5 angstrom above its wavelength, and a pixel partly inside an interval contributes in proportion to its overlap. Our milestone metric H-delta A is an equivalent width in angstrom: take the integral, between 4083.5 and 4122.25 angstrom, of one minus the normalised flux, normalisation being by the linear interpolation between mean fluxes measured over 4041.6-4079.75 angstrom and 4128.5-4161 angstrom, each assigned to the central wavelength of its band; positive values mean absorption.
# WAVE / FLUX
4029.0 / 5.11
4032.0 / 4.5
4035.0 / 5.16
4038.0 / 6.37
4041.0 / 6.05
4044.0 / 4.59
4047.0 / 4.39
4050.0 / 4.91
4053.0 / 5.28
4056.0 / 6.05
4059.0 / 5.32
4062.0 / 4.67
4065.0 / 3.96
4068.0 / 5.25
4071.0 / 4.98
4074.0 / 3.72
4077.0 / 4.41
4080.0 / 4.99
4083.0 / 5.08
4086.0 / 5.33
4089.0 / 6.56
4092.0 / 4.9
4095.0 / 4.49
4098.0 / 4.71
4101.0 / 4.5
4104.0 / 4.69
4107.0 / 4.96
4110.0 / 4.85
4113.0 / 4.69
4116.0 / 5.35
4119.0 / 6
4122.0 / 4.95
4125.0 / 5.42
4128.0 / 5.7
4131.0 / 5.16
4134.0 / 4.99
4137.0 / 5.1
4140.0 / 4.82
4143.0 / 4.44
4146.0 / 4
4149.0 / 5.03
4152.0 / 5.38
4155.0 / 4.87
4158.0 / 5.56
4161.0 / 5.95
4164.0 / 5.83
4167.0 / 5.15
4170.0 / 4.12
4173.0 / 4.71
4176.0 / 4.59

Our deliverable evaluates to -1.27 angstrom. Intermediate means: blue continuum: 4.83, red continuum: 5.01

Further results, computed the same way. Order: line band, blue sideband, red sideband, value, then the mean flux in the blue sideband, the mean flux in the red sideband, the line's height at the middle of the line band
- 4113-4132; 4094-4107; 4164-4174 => -2.7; 4.64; 4.83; 4.7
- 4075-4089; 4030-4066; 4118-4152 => 0.0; 5.12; 5.06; 5.1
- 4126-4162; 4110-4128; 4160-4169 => 2.3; 5.28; 5.54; 5.42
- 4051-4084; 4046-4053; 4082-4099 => 0.6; 4.8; 5.2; 4.98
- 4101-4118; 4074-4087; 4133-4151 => -0.5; 4.8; 4.74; 4.77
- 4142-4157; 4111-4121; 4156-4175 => 1.3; 5.3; 5.19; 5.23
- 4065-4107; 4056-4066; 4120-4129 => 1.8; 4.89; 5.37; 5.08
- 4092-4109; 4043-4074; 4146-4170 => 1.1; 4.89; 5.23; 5.03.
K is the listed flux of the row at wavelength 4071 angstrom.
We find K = 4.98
